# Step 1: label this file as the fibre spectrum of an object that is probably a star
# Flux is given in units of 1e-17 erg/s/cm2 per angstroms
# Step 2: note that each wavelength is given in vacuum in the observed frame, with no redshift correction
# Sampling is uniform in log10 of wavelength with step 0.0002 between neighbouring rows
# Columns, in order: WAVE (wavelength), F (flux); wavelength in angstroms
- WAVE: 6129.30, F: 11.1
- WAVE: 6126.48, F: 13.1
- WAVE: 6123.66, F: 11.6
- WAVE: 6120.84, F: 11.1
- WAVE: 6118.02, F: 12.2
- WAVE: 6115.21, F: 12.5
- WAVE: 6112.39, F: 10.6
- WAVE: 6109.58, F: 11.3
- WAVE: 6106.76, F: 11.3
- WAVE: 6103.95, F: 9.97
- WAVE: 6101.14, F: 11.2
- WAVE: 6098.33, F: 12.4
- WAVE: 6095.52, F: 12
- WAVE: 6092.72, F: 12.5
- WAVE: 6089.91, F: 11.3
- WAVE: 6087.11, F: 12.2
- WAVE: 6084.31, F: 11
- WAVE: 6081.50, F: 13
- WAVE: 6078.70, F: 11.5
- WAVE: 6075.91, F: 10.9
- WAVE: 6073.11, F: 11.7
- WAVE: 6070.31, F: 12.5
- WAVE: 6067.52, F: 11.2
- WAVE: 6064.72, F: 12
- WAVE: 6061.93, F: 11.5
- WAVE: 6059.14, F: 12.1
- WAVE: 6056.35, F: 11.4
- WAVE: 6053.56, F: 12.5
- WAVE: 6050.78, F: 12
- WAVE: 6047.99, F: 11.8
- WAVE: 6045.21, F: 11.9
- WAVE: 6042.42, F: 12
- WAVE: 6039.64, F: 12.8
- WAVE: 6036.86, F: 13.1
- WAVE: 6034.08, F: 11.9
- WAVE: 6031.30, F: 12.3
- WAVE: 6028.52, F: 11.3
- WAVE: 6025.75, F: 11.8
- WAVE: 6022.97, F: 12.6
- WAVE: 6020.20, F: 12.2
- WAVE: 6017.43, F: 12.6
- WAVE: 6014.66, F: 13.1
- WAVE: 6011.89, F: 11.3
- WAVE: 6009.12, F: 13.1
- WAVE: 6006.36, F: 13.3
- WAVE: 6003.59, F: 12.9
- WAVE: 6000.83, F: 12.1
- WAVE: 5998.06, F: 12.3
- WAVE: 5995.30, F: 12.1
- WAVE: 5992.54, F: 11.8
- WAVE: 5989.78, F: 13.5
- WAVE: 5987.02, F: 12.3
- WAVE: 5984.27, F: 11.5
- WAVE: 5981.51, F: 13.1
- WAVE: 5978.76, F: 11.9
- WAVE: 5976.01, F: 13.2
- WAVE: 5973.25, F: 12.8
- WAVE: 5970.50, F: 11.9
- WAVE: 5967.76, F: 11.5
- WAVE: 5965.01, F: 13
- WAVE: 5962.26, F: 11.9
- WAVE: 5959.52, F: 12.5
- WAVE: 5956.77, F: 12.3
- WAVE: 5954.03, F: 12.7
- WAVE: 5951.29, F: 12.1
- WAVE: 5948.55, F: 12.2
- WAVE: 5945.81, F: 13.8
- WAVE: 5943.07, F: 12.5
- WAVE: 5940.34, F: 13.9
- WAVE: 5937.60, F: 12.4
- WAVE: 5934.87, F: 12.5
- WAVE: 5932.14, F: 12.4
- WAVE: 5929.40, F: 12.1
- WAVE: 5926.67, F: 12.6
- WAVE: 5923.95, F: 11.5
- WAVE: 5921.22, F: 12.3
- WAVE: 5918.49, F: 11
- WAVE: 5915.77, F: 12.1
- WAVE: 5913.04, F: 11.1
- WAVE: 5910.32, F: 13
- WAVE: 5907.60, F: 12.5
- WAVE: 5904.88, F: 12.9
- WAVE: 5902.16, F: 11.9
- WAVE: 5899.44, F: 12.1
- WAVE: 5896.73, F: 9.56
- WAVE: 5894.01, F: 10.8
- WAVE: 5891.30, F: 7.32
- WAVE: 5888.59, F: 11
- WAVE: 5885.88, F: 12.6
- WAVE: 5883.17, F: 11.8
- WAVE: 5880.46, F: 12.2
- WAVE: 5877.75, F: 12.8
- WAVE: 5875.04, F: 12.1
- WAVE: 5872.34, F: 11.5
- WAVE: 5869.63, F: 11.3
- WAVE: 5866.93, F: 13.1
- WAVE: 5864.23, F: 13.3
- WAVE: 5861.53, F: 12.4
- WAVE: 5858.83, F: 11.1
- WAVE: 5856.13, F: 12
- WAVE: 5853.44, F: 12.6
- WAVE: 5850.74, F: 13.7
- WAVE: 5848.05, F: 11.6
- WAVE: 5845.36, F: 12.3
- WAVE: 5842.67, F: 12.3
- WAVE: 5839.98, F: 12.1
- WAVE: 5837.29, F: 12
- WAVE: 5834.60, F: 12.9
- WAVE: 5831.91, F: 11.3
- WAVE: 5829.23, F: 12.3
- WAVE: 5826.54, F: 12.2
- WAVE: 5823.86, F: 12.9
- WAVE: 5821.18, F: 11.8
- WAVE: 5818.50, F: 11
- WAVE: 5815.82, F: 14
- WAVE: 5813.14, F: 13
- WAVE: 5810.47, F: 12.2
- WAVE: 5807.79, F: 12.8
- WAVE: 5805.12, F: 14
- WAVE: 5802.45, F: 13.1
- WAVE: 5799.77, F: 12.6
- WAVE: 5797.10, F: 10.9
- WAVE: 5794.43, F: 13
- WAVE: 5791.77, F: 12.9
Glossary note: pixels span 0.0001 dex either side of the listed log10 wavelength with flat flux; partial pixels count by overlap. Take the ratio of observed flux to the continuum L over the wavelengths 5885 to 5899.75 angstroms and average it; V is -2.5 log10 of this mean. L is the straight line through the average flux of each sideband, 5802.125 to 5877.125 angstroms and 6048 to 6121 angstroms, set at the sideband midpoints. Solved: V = 0.18 mag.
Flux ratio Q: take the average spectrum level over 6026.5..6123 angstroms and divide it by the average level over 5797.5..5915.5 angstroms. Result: 0.97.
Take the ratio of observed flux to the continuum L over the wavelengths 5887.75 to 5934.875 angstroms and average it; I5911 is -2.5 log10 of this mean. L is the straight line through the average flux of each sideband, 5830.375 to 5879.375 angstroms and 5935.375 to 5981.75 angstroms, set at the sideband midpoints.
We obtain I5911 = 0.08 mag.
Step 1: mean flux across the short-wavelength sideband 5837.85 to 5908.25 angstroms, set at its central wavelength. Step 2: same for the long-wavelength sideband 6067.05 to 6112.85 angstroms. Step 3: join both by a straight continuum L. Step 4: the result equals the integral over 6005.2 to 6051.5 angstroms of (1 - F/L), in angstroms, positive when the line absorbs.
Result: -2.49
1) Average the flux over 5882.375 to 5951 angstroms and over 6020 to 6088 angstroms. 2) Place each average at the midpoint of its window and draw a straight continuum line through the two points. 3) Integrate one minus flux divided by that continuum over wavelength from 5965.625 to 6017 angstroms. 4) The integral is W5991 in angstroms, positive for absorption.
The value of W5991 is -2.1 angstroms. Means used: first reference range 11.9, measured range 12.4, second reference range 12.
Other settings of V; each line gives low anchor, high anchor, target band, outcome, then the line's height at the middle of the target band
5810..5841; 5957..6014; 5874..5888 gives 0.010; 12.3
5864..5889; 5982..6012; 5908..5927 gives 0.029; 12.3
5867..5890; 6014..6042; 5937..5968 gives -0.040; 12.2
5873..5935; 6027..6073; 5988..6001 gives -0.042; 11.9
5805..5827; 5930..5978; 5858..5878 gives 0.034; 12.6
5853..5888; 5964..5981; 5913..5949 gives -0.004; 12.3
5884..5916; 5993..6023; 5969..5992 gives -0.025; 12.2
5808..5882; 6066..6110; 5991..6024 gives -0.054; 11.9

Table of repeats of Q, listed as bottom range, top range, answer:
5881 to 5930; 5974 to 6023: 1.08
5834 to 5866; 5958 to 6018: 1.01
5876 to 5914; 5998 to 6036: 1.07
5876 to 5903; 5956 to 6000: 1.10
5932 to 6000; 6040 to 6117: 0.94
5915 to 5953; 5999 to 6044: 1.00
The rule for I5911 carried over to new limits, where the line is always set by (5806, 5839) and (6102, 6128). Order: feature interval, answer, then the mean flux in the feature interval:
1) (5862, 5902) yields 0.059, 11.6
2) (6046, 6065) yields -0.019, 11.9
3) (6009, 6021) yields -0.053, 12.4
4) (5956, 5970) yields -0.023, 12.2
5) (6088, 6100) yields -0.043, 12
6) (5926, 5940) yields -0.039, 12.5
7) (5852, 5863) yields 0.021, 12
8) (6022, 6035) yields -0.017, 12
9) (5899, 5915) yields -0.010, 12.2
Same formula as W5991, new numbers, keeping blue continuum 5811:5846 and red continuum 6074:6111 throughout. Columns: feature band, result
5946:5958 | -0.5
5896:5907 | 0.3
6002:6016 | -1.1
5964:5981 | -0.7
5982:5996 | -0.5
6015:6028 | -0.6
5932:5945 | -0.9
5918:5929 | 0.1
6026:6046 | -0.7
